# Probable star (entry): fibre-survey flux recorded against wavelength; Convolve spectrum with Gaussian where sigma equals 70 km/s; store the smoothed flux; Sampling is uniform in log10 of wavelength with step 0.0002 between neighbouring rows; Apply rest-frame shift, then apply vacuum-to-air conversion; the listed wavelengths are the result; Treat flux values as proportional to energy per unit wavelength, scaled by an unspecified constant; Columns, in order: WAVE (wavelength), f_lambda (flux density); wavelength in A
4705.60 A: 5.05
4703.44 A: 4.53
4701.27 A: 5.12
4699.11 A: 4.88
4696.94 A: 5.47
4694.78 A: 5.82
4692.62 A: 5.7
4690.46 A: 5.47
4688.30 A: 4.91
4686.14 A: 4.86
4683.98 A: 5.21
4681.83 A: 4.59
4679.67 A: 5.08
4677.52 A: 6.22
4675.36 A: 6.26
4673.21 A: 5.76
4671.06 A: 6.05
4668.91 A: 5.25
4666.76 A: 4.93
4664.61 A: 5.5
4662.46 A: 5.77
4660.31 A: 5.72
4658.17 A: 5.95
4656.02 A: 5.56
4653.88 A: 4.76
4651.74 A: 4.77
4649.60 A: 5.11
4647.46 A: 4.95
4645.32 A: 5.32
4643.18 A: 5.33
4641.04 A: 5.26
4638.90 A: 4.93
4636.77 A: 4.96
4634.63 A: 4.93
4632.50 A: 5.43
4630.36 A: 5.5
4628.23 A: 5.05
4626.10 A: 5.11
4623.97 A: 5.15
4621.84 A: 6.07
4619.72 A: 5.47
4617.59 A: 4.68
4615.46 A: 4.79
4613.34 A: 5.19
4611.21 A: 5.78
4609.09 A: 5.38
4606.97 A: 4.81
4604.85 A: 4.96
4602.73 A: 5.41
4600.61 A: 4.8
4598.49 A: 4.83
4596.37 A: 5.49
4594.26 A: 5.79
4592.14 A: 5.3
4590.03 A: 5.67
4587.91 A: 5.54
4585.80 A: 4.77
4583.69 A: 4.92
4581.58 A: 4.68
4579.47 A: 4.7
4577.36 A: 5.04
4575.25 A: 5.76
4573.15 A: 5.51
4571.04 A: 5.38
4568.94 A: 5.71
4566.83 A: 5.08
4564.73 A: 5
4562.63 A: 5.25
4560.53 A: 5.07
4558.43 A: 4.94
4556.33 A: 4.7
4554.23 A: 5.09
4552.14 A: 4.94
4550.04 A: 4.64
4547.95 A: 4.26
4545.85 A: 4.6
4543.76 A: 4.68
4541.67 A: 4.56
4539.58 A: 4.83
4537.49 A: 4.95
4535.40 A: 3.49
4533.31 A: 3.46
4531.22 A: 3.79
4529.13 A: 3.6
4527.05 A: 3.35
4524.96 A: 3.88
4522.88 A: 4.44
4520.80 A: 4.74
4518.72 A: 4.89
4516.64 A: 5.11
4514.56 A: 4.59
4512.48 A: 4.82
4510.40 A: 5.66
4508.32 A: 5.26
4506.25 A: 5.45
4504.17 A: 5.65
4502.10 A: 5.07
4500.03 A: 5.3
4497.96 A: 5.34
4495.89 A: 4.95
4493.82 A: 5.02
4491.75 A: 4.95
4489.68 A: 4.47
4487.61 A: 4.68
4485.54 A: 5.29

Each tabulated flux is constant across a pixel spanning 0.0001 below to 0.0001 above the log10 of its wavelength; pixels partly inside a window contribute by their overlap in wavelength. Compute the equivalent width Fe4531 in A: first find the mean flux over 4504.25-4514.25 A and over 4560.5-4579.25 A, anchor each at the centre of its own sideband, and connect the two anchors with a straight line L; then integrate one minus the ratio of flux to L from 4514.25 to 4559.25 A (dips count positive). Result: 7.3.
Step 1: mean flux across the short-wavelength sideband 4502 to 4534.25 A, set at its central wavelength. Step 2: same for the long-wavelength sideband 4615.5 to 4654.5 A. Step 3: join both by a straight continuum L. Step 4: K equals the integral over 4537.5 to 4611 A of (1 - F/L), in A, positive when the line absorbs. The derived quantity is -3.09 A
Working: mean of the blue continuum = 4.6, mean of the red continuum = 5.15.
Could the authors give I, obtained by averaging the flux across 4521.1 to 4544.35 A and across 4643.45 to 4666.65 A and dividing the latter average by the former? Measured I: 1.30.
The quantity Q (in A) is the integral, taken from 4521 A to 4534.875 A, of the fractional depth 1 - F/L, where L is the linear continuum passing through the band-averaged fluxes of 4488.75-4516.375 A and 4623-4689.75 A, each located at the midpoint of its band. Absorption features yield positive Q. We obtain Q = 3.6 A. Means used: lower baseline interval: 5.12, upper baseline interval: 5.3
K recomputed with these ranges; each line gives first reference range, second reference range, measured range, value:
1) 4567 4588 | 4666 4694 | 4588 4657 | 1.0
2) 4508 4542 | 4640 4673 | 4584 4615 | -1.9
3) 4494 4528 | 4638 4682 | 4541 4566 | 1.2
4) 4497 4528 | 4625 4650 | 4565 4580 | -0.9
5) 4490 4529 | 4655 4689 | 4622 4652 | 1.0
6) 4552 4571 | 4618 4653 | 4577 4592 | 0.2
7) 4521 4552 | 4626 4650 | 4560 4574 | -2.5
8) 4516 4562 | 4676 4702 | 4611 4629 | -1.2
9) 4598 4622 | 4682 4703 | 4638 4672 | -0.9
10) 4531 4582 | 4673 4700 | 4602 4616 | -0.4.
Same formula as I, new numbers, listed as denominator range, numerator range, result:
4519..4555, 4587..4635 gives 1.22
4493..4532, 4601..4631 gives 1.09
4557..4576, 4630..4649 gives 0.98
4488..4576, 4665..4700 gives 1.12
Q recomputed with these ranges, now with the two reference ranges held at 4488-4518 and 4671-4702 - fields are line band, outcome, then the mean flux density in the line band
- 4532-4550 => 2.81 A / 4.36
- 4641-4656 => 0.71 A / 5.09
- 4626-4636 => 0.21 A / 5.2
